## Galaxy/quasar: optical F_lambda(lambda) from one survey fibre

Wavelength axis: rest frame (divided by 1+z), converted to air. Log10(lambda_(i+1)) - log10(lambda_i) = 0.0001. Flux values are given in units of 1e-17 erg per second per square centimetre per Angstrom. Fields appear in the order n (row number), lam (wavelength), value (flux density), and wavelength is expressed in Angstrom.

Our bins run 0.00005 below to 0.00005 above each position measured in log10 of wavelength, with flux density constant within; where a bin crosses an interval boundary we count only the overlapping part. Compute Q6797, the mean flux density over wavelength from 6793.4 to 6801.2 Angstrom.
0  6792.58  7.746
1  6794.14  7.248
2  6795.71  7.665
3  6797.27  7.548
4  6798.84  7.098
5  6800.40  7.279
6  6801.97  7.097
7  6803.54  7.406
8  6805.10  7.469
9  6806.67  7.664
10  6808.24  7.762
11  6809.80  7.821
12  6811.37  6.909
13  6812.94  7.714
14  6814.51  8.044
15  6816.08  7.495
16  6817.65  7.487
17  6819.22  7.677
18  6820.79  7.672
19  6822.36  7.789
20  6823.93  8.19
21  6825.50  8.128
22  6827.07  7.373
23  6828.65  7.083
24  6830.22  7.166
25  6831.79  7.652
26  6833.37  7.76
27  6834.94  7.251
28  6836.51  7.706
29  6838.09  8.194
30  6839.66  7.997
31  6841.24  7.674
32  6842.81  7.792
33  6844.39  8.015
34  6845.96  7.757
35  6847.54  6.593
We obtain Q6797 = 7.36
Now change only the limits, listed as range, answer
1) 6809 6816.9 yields 7.6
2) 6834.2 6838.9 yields 7.73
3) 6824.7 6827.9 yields 7.73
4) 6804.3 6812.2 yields 7.53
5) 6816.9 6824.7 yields 7.77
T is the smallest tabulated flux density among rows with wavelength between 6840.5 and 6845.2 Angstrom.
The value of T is 7.674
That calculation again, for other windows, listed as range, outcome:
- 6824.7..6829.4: 7.083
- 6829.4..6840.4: 7.166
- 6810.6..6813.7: 6.909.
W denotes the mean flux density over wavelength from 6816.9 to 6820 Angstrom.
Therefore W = 7.58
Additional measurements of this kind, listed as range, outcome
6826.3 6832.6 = 7.31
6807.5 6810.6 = 7.8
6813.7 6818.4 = 7.67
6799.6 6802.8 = 7.19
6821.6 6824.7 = 7.99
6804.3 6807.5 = 7.57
